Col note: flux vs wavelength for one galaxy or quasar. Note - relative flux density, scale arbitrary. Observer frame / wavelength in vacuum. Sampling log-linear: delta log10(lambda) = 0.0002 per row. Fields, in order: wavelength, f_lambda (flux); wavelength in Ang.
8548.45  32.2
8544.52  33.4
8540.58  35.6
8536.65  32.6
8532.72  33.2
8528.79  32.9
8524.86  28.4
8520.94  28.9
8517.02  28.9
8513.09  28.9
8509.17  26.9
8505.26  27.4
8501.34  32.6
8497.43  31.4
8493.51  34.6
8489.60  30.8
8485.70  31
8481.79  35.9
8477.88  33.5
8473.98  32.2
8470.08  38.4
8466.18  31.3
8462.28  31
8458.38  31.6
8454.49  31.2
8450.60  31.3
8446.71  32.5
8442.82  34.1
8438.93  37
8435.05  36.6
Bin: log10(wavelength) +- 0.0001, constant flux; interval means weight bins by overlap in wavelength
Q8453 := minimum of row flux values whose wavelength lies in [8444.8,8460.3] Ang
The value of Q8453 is 31.2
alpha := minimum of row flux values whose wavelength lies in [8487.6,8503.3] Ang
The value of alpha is 30.8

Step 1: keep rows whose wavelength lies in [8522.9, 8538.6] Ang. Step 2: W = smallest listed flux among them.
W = 28.4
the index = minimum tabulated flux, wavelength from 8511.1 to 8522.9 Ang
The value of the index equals 28.9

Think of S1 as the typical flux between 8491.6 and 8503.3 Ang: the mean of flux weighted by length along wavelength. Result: 32.8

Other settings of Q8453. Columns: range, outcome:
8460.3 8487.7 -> 31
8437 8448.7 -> 32.5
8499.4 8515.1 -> 26.9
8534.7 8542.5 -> 32.6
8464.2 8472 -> 31.3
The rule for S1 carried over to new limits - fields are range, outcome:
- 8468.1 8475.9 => 35.3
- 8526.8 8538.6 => 32.9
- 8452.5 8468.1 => 31.3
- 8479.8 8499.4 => 32.7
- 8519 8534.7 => 30.9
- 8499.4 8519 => 28.9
